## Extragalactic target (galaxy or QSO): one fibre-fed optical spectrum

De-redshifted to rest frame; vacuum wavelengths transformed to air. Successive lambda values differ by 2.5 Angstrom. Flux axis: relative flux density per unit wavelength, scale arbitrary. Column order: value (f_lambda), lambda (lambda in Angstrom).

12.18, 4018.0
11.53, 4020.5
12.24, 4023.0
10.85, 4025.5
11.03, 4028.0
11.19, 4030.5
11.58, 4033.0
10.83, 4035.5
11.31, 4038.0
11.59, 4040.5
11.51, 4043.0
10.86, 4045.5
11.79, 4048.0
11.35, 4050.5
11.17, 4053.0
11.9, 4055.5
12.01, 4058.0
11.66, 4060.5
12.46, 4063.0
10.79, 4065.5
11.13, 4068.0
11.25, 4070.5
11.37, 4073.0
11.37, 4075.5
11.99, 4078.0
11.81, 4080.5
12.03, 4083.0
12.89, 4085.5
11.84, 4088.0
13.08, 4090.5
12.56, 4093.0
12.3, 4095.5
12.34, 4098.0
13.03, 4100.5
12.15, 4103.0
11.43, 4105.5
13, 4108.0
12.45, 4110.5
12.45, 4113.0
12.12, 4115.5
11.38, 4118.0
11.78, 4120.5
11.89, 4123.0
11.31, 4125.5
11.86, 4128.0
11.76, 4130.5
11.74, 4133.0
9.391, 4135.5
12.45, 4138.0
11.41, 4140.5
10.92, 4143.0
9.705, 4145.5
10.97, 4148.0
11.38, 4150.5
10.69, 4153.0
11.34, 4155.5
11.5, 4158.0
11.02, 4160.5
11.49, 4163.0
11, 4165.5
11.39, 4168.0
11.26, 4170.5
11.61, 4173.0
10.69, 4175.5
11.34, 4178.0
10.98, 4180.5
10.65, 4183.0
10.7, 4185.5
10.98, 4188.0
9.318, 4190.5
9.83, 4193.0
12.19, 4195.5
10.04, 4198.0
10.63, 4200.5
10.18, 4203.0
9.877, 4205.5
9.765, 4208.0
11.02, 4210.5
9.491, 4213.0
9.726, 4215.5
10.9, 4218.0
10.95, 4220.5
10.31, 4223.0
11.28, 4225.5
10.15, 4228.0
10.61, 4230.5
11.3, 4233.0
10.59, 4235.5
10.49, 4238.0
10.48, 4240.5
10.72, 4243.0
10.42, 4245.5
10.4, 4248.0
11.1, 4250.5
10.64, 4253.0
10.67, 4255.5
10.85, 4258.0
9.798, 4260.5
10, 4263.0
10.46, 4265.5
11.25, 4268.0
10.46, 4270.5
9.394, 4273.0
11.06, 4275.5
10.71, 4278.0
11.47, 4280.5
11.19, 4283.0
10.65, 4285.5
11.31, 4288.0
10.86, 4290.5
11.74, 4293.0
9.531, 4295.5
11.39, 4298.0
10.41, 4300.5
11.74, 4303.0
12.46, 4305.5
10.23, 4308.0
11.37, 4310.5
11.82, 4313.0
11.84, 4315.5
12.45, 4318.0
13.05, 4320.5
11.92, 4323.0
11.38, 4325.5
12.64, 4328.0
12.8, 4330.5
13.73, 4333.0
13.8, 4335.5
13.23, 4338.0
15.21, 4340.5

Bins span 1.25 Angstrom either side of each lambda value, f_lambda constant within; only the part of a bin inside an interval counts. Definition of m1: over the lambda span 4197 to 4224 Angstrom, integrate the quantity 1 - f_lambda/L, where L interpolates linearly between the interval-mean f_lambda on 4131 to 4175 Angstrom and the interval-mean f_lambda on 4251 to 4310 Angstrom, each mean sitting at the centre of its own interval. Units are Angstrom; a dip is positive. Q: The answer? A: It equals 1.8 Angstrom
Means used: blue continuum 11.1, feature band 10.3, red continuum 10.8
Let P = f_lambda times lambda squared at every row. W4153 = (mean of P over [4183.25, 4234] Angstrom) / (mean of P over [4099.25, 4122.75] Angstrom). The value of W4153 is 0.90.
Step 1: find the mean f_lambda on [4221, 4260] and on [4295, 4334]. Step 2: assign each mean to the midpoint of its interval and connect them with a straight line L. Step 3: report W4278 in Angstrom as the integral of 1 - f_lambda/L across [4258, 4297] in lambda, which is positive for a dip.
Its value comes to 2.0 Angstrom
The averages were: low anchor 10.7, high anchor 11.8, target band 10.7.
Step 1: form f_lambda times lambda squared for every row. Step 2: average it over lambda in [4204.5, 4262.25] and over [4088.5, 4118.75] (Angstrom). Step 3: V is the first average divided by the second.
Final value 0.9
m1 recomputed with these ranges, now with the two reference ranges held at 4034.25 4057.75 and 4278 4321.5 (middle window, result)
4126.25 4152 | 0.5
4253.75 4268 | 1.1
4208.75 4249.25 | 2.9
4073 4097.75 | -1.7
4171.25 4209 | 2.6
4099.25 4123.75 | -1.7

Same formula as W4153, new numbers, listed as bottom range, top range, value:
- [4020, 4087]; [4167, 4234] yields 0.99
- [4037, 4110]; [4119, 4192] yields 0.97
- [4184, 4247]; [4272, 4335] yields 1.15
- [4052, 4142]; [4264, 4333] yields 1.05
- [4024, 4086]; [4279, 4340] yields 1.16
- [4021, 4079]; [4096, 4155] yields 1.05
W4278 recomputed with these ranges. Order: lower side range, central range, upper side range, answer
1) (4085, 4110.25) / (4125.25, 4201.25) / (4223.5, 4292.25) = 4.6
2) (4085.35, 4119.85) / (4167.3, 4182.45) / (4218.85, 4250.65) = 0.3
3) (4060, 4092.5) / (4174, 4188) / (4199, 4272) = 0.1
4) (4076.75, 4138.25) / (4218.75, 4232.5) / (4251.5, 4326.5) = 0.8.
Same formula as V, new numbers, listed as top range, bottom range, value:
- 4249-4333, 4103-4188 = 1.06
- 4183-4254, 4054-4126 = 0.93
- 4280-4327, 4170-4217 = 1.14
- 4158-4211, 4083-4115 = 0.90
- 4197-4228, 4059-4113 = 0.91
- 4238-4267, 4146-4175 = 0.98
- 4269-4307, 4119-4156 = 1.05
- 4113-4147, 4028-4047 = 1.06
